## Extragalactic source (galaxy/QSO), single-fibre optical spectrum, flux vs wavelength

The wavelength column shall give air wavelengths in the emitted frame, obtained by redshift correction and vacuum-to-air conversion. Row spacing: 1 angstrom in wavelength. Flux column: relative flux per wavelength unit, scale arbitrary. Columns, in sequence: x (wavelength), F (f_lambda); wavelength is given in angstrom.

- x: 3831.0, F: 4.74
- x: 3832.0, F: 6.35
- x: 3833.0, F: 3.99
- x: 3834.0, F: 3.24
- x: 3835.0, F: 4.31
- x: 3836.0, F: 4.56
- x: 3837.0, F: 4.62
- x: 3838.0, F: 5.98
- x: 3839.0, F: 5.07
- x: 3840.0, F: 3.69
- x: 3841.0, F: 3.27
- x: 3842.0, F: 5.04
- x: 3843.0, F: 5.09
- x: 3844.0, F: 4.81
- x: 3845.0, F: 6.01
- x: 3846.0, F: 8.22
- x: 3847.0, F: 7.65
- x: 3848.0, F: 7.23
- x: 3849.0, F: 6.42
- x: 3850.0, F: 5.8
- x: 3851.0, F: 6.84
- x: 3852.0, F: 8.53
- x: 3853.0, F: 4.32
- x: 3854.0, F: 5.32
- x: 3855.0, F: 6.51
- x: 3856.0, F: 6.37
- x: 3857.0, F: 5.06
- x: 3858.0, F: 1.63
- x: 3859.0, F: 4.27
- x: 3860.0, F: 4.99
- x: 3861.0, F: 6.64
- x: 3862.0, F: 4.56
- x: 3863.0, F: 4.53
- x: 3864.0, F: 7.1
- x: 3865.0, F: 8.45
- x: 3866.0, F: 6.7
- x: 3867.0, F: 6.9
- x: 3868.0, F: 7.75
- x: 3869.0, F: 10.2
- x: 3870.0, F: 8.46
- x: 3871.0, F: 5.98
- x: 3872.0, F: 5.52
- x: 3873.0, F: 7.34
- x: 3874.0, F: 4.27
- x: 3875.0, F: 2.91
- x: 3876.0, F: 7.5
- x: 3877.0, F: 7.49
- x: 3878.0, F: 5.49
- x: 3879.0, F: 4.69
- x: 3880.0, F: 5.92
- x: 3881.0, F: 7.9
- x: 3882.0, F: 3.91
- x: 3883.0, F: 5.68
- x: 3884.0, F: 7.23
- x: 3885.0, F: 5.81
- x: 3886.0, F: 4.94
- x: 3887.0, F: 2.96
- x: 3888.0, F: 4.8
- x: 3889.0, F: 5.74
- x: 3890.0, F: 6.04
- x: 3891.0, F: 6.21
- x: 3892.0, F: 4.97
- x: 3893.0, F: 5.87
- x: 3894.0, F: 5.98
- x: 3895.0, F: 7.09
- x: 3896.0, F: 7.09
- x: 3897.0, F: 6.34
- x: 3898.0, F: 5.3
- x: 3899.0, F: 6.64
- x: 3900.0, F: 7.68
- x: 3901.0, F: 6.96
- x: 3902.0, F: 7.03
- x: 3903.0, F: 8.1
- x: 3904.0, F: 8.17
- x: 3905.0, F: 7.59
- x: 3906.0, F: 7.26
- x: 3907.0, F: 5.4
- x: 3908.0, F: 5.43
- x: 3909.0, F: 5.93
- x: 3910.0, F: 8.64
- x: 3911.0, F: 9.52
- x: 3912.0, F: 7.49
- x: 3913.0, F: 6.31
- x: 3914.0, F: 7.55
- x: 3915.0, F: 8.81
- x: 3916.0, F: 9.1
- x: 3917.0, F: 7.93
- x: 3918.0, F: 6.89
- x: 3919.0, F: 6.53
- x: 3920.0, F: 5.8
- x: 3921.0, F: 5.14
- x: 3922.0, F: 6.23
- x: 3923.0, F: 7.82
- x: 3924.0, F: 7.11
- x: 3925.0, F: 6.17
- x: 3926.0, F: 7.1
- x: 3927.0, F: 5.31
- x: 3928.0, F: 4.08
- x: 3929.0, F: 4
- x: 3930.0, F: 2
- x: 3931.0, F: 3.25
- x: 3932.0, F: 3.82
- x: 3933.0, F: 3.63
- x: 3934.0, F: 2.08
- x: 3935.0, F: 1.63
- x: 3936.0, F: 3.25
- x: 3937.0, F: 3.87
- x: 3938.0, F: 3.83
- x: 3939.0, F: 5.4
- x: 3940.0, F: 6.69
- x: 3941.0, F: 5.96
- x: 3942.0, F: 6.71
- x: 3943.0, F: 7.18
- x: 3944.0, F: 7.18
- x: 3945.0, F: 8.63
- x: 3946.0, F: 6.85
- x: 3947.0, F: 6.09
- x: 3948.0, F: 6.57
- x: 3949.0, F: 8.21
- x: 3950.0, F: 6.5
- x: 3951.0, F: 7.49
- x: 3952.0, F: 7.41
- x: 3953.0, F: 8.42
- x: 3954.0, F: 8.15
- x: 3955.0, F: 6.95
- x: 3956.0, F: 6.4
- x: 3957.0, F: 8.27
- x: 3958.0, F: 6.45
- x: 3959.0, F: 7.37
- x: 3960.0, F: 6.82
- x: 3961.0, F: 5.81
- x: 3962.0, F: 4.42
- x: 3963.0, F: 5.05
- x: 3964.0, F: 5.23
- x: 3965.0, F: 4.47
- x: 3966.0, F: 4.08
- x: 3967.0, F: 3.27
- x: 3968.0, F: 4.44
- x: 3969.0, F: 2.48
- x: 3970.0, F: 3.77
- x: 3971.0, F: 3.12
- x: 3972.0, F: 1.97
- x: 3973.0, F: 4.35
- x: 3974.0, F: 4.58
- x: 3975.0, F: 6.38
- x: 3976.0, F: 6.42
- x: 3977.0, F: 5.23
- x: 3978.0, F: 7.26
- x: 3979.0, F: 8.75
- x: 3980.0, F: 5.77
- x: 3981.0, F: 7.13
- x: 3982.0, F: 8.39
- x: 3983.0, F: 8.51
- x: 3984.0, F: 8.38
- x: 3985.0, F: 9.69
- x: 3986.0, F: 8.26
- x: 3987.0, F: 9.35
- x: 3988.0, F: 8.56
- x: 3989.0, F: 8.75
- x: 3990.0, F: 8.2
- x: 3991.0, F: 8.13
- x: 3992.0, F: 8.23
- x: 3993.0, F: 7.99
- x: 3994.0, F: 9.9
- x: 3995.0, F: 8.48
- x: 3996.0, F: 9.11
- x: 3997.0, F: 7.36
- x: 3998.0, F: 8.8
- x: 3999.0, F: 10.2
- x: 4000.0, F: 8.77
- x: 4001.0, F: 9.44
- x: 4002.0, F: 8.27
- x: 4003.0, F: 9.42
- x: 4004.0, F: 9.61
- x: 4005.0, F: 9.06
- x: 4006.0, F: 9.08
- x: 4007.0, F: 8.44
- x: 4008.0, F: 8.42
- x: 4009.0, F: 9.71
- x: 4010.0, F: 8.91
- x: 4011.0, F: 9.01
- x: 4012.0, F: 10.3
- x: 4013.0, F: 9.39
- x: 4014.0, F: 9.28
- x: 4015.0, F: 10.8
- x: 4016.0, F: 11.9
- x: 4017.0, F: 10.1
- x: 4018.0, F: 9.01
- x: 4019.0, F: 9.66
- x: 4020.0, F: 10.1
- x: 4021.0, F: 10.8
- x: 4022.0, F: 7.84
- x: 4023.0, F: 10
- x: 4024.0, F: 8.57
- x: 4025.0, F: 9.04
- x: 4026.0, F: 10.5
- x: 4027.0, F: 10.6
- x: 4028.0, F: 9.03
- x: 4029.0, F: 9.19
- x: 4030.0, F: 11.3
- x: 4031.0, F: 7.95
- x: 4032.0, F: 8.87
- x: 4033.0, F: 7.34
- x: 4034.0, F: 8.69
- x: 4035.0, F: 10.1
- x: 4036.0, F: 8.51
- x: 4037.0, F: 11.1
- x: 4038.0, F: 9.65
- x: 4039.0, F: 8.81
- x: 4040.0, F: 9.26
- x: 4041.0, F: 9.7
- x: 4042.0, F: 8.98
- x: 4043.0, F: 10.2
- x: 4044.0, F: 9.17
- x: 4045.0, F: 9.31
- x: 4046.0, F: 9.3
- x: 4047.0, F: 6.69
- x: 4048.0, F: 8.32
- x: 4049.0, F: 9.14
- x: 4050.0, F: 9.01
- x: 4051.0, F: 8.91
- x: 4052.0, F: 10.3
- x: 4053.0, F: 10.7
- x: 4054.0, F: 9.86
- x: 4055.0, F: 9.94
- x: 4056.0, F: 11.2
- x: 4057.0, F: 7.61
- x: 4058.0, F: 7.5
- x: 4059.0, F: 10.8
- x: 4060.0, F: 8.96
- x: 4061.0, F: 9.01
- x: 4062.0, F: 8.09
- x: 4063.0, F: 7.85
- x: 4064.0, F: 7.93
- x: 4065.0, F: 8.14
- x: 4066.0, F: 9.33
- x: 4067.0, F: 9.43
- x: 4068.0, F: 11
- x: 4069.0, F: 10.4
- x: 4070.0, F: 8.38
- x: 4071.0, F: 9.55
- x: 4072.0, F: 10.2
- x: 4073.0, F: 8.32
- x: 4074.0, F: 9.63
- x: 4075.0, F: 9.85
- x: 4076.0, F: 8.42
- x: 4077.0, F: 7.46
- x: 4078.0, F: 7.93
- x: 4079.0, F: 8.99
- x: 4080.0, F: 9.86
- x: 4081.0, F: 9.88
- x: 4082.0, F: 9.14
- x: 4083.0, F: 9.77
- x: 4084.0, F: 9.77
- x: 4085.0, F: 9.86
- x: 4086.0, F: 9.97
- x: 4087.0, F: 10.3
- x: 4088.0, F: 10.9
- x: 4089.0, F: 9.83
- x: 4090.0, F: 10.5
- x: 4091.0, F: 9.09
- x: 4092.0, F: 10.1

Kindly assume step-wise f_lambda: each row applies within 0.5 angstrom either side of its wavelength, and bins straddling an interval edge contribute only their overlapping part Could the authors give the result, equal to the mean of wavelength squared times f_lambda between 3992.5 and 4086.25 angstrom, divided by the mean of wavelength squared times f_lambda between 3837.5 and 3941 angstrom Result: 1.7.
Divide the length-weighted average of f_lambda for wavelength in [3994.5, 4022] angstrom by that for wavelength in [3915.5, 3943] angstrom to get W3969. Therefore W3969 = 1.78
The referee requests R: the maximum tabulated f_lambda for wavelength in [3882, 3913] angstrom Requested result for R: 9.52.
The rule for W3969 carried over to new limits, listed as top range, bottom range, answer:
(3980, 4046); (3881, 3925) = 1.39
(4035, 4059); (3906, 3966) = 1.52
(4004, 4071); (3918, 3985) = 1.62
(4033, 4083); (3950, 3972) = 1.63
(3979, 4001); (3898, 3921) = 1.18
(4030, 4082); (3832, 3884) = 1.58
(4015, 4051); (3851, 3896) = 1.58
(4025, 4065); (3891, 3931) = 1.40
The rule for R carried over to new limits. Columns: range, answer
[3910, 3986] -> 9.69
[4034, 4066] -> 11.2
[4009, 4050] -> 11.9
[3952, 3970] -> 8.42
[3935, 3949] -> 8.63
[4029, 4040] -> 11.3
